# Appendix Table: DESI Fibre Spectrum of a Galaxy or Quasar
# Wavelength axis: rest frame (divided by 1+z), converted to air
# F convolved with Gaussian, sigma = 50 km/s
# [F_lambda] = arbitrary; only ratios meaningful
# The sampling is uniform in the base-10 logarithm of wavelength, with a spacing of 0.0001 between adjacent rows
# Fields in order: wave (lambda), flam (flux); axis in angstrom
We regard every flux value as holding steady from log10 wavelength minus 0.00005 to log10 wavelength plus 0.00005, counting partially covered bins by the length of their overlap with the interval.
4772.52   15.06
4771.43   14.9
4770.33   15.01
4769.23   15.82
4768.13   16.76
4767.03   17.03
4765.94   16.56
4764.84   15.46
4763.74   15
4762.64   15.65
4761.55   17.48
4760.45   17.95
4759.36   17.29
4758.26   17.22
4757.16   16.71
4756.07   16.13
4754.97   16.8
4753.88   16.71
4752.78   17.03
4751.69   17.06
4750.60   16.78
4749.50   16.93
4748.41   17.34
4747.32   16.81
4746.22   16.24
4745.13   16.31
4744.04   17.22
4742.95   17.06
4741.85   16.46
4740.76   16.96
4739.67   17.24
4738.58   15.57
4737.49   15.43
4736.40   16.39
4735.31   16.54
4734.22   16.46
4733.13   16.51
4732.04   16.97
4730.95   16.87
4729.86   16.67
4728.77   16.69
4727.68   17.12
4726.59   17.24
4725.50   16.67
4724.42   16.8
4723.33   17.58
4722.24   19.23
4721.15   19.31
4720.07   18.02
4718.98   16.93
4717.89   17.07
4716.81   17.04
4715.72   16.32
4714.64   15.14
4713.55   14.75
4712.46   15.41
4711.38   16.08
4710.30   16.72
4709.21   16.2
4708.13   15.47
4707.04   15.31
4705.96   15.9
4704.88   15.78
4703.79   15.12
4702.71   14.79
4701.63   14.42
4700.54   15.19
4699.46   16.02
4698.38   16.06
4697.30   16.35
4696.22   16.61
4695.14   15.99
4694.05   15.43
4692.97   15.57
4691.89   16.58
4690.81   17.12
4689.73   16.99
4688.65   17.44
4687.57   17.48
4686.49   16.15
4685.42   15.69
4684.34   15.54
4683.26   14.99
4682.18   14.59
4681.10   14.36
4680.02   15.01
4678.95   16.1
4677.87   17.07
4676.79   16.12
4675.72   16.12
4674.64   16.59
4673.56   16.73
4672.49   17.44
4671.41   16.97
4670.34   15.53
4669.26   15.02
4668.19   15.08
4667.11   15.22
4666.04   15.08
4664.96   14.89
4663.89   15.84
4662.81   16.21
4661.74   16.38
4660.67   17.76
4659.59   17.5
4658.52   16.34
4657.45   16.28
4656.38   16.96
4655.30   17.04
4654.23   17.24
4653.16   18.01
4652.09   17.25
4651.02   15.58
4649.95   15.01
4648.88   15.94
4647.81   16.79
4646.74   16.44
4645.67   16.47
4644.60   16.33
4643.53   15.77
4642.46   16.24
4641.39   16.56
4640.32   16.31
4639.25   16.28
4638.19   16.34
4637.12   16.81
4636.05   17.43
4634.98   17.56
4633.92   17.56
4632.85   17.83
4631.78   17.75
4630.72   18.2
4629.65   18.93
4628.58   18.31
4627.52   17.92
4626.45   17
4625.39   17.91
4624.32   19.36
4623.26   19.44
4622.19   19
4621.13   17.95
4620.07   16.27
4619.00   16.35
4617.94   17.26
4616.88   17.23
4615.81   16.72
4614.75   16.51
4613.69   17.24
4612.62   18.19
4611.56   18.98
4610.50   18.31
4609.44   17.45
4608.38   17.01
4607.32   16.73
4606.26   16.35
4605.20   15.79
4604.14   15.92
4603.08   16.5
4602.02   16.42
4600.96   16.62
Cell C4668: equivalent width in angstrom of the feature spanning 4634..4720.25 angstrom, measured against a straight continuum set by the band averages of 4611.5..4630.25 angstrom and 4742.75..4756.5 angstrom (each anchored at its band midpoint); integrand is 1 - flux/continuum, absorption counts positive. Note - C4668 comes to 5.8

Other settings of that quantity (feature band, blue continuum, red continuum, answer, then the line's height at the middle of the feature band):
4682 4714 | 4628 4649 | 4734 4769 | 1.79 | 16.8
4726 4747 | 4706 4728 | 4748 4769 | 0.09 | 16.7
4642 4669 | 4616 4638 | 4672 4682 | 0.85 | 16.8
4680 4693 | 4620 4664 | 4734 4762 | 0.73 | 17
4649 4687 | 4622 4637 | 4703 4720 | 2.23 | 17.1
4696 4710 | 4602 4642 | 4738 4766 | 1.09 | 16.9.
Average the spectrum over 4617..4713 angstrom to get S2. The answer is 16.5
